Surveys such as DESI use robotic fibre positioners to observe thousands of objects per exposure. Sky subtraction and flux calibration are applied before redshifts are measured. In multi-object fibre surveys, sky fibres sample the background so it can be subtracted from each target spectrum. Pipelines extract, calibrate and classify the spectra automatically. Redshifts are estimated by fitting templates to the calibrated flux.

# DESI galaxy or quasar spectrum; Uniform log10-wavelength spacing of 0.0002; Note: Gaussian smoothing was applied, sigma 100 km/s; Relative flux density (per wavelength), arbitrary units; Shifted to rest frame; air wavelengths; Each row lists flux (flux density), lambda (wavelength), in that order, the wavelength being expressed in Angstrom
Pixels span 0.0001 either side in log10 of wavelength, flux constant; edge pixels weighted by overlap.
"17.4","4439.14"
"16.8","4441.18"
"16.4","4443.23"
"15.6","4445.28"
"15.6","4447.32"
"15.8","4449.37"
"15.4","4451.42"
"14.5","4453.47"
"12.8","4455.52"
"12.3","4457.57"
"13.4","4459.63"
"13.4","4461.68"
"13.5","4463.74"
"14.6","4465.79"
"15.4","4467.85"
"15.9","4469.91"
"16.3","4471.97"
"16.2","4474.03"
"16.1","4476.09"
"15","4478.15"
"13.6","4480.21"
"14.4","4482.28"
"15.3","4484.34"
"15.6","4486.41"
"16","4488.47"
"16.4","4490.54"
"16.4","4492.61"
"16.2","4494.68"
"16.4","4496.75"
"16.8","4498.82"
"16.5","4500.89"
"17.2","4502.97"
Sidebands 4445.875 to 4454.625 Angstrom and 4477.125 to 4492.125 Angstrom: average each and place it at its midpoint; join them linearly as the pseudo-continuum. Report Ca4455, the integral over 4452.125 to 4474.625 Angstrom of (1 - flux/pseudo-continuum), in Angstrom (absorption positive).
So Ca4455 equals 1.34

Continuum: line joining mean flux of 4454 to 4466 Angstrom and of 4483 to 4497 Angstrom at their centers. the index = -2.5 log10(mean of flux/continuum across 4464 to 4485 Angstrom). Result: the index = -0.05 mag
